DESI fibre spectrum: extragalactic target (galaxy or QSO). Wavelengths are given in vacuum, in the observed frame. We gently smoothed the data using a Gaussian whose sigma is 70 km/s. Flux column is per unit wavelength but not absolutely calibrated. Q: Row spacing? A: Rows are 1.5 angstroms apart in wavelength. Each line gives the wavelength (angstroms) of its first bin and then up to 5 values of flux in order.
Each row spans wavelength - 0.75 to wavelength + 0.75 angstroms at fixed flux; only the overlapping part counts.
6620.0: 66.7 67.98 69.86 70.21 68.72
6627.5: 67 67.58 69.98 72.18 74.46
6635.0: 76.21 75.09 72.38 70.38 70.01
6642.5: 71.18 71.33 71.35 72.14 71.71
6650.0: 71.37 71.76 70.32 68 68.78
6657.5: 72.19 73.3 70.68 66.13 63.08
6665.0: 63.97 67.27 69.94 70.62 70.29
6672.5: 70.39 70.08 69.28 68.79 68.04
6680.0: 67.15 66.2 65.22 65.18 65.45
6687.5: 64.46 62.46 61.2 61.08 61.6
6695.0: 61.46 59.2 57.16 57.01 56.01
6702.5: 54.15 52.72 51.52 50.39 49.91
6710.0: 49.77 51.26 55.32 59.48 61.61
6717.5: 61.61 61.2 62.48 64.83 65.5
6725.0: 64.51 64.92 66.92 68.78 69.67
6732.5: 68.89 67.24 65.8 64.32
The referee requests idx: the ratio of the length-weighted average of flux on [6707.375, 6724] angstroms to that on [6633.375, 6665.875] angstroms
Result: 0.8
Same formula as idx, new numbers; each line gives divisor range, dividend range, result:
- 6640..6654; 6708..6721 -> 0.80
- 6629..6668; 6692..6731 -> 0.84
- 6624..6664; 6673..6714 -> 0.85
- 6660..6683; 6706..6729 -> 0.87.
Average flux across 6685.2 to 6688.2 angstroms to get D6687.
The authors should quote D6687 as 65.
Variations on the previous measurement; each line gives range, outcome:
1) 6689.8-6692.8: 61.1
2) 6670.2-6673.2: 70.3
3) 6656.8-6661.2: 72.1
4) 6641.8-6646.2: 71.3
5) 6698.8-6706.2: 54.3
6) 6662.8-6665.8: 63.6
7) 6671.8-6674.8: 70.2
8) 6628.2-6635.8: 72.1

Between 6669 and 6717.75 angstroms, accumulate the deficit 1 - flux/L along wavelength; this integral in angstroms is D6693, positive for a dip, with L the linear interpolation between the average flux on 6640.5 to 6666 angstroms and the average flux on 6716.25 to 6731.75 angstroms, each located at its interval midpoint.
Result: 4.4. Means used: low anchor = 69.8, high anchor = 64.9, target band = 61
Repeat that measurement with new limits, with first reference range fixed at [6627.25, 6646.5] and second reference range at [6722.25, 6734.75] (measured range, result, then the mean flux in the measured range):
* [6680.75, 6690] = 0.59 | 64.7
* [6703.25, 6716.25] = 2.81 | 53.2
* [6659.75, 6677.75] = 0.41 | 68.4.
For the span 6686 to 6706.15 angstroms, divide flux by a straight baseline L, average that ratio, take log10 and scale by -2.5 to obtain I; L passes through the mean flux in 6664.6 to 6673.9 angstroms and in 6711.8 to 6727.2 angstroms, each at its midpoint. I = 0.11 mag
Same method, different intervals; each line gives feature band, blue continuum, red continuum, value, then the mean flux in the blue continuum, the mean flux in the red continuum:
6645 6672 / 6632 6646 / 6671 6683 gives 0.013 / 72.5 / 68.5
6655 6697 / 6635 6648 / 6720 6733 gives 0.049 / 72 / 66.3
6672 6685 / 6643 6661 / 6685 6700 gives -0.052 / 71.1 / 61.2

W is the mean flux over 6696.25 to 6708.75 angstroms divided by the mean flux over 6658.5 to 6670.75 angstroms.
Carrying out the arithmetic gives 0.80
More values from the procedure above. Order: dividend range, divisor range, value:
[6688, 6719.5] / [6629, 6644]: 0.79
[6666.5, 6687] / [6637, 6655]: 0.96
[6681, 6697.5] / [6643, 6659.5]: 0.89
